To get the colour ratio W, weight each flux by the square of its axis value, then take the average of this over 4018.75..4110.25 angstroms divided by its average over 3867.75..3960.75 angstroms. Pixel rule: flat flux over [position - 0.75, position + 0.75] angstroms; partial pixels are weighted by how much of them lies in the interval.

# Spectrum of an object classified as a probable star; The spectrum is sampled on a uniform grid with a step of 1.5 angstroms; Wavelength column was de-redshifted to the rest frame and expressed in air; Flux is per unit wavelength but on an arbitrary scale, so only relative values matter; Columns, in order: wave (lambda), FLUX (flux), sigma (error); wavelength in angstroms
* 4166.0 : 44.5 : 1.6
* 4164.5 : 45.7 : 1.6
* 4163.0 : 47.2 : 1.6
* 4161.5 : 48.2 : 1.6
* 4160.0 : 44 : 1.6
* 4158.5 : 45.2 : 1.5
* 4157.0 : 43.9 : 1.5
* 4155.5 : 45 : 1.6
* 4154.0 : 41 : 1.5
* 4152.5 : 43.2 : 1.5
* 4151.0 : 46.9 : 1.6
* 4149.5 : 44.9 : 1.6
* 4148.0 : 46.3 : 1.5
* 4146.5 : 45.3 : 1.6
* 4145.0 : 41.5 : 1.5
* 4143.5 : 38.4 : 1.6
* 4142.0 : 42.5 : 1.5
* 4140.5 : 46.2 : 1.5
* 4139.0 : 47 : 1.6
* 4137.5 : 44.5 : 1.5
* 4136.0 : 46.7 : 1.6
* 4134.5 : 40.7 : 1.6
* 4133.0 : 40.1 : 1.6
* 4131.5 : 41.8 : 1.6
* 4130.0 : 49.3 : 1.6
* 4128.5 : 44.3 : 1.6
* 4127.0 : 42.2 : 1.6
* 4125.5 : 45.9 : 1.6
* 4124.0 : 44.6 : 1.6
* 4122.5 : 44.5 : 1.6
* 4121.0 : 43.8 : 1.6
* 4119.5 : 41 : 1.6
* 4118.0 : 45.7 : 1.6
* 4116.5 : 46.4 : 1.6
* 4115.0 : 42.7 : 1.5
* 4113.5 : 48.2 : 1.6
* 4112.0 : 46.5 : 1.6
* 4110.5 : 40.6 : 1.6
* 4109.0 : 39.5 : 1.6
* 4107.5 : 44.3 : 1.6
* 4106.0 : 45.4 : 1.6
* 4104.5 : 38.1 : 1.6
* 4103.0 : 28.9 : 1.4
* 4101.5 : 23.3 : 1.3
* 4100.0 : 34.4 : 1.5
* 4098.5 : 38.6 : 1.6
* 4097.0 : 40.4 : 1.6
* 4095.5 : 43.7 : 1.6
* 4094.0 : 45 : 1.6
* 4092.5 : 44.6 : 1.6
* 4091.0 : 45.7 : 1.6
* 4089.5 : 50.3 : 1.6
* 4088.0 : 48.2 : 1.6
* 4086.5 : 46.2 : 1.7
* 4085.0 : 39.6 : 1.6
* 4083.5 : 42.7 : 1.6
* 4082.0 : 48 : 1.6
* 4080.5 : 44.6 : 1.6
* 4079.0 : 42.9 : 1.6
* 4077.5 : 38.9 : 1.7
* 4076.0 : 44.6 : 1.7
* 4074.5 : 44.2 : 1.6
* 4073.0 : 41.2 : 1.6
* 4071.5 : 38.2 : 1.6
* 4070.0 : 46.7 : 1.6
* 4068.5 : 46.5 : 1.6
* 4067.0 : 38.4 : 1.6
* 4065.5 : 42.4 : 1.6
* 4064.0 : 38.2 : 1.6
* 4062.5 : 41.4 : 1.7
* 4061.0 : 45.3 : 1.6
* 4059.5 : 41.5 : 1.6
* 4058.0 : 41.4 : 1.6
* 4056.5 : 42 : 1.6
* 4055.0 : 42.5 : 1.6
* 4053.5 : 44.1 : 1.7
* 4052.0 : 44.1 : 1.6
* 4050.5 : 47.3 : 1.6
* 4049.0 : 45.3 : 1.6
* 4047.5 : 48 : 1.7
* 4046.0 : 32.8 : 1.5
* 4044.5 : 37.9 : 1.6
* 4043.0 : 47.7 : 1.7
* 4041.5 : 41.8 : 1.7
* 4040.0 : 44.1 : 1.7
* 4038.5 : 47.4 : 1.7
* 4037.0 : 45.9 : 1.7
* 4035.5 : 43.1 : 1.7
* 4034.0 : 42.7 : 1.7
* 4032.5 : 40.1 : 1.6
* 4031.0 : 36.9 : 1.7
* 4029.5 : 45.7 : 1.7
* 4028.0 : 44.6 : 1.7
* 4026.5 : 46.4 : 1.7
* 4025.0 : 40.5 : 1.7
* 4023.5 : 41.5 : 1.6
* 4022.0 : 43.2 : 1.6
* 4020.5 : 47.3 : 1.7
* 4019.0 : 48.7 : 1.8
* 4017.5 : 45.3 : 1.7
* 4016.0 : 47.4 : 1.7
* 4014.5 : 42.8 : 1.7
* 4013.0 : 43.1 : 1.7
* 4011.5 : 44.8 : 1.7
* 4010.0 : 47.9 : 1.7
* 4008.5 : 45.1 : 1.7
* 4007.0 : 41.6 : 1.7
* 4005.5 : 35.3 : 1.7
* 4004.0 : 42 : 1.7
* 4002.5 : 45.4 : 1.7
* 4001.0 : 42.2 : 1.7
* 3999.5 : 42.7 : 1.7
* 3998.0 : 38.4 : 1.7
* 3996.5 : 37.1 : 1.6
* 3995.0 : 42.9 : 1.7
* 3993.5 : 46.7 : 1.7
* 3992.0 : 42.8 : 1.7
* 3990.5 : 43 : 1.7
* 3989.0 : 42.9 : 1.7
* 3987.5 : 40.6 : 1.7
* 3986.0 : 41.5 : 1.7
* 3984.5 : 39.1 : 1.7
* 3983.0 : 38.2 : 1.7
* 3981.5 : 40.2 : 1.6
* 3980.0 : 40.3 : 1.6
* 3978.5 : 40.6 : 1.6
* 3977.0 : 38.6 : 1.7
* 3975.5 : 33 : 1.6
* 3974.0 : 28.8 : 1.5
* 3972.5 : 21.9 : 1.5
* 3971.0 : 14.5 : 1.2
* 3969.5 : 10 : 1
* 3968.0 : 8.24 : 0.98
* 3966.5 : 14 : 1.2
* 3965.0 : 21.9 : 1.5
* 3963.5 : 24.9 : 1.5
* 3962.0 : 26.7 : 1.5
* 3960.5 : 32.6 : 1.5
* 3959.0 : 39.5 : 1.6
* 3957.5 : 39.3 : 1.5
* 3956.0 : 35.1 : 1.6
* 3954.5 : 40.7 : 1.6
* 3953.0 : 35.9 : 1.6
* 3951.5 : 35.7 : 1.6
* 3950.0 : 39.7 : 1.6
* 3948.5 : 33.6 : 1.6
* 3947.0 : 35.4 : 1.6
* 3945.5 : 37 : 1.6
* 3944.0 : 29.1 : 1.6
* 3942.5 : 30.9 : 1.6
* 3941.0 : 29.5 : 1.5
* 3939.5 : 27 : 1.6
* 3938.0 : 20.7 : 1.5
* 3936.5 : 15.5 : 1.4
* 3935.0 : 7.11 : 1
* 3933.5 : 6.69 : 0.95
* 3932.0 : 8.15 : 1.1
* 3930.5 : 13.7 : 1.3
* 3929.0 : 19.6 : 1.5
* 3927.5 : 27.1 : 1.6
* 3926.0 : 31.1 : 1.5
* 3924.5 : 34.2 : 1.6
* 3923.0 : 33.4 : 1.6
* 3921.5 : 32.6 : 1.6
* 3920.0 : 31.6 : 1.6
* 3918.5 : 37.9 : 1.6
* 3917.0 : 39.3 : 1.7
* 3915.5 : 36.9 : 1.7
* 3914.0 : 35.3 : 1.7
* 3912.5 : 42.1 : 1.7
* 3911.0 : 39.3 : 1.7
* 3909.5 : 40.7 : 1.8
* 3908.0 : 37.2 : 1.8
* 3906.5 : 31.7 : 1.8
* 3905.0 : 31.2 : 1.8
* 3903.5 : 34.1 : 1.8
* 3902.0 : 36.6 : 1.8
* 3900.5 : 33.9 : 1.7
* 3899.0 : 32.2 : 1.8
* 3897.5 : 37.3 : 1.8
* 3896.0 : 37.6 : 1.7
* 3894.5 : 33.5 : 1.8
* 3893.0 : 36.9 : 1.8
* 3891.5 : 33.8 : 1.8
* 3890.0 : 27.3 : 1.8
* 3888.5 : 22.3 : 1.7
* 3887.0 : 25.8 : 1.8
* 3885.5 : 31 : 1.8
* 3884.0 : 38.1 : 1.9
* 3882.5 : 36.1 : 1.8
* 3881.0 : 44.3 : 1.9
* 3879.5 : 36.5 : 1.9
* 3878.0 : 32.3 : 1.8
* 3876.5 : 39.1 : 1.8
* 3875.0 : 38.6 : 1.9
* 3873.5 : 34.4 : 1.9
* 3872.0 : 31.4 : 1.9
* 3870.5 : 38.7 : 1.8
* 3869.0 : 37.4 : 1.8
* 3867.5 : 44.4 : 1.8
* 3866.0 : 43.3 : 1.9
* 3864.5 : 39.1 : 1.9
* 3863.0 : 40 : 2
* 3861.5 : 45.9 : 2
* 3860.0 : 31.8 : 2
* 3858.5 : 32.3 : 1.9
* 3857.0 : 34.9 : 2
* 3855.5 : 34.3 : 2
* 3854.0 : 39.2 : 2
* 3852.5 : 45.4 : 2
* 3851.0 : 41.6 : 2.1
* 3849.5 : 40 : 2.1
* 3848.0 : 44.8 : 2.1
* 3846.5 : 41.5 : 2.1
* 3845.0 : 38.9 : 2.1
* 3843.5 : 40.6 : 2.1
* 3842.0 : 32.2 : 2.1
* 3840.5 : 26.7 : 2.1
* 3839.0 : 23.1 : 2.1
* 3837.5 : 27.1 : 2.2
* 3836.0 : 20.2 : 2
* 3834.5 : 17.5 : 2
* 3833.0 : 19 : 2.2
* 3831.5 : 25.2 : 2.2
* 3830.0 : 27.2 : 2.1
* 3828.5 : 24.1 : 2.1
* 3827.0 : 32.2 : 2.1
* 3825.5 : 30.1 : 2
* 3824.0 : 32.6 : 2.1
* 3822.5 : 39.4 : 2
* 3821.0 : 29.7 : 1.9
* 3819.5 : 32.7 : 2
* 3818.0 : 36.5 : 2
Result 1.4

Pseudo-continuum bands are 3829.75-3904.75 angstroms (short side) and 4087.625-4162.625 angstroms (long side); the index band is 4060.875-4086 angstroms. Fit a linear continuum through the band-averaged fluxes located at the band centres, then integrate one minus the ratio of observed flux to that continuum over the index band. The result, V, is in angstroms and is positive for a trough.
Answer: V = -0.7 angstroms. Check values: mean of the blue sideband 34.5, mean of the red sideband 43.2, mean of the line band 42.5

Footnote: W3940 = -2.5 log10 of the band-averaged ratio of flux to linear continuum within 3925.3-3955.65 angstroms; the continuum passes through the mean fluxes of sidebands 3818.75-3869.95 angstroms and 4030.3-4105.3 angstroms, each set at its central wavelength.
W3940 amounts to 0.387 mag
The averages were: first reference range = 34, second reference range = 42.2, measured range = 26.3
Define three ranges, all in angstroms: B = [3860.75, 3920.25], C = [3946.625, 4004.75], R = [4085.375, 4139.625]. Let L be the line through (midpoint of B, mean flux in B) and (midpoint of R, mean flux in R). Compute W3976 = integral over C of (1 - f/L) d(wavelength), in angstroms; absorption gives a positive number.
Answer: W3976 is 6.0 angstroms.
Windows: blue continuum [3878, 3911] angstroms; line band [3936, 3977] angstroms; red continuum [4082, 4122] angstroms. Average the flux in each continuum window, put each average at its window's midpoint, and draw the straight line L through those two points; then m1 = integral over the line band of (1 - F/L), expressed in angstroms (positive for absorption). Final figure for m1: 9.1 angstroms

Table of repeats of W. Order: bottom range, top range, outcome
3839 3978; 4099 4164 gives 1.49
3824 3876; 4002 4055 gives 1.39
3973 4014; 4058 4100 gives 1.10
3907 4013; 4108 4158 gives 1.44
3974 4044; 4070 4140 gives 1.06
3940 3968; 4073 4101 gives 1.46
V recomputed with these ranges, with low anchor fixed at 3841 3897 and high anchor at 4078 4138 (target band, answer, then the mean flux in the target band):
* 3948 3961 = 0.65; 37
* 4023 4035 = -0.44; 42.3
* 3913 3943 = 9.62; 26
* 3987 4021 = -2.59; 43.3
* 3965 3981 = 5.84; 25.1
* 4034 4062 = -1.42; 43.4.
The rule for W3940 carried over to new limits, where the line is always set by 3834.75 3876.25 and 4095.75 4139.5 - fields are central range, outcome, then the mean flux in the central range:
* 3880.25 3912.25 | 0.085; 34.5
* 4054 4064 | -0.034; 42.1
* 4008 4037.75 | -0.107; 44.1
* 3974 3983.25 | 0.038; 37.7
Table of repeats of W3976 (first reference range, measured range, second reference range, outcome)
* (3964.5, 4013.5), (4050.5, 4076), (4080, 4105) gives -1.74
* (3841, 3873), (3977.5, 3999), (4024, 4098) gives 0.35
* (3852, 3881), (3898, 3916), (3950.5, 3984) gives -0.59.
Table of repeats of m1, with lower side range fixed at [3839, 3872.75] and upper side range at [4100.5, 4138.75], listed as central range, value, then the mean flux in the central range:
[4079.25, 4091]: -1.05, 45.5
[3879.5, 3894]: 2.07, 33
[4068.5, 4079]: -0.26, 42.6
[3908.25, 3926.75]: 1.34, 36.2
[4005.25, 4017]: -0.95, 43.9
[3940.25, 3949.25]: 1.58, 32.6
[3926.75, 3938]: 7.12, 14.4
